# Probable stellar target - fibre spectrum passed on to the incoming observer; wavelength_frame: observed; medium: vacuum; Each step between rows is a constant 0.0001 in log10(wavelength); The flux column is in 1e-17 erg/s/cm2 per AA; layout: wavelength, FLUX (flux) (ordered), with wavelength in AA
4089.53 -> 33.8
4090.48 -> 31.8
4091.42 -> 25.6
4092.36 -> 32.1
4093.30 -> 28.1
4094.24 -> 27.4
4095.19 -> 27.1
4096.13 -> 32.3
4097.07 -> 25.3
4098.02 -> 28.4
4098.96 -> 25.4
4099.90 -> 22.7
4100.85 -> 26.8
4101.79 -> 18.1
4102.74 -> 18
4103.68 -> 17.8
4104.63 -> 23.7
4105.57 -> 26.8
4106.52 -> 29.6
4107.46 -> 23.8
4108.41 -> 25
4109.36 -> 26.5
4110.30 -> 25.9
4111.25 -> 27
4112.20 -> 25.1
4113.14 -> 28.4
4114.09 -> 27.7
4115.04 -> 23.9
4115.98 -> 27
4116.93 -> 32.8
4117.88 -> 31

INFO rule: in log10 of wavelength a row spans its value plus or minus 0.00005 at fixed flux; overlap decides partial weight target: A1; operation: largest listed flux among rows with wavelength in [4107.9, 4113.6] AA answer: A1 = 28.4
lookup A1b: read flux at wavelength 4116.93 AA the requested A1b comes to 32.8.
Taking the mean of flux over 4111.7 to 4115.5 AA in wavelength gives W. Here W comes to 26.3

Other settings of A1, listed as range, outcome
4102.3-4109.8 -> 29.6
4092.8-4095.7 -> 28.1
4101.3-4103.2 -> 18.1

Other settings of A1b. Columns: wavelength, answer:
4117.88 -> 31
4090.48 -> 31.8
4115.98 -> 27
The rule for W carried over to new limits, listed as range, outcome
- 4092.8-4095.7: 27.7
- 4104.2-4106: 25.3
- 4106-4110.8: 26.1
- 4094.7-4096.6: 29.6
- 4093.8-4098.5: 28.1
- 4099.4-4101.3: 24.7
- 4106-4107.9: 26.8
